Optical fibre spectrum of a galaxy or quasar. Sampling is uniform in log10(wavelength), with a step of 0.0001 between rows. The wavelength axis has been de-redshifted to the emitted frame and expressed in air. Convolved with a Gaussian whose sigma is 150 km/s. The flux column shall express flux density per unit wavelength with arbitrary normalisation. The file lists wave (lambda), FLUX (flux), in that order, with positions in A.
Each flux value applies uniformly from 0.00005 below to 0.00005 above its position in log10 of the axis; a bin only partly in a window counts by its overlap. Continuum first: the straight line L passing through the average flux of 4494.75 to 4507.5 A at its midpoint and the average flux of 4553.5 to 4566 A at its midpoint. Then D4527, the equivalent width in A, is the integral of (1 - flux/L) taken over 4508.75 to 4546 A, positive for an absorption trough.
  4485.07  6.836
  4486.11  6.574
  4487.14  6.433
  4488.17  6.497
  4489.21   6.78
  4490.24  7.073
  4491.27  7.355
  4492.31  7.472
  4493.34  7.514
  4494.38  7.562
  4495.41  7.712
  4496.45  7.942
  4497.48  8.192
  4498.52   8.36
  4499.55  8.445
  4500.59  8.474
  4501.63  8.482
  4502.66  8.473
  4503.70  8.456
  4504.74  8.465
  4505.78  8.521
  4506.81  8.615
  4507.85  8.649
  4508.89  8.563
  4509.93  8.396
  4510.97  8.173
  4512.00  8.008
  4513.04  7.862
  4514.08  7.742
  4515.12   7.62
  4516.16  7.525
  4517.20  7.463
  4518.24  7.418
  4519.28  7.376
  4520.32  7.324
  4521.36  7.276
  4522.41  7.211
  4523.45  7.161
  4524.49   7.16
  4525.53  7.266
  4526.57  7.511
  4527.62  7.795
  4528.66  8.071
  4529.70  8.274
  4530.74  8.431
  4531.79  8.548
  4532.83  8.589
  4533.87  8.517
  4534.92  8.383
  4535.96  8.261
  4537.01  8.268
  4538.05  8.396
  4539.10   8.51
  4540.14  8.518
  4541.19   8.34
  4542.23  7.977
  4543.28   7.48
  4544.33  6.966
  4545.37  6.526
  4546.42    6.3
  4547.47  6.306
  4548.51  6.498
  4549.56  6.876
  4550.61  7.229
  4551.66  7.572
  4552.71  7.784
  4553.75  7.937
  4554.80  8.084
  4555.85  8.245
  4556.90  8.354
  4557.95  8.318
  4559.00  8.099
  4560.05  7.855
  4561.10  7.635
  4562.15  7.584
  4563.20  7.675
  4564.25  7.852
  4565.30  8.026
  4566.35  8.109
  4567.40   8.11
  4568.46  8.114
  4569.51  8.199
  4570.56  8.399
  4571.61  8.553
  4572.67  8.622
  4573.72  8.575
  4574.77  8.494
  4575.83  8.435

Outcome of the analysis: 1.5 A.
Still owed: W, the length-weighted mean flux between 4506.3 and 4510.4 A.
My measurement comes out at 8.55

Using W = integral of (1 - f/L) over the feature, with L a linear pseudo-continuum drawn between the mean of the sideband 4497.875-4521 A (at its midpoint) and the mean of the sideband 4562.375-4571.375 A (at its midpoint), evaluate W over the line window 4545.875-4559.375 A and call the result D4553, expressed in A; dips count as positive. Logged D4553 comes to 1.0 A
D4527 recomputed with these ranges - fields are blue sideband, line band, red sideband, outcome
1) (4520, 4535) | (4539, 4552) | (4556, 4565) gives 1.01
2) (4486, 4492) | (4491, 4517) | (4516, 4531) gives -3.53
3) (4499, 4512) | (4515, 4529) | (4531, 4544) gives 1.58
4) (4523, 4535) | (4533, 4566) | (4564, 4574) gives 1.42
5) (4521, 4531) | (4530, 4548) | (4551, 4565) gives -0.42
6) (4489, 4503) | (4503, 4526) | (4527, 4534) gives 0.73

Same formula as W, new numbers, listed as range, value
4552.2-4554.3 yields 7.89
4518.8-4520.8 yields 7.35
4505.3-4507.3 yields 8.6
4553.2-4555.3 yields 8.03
